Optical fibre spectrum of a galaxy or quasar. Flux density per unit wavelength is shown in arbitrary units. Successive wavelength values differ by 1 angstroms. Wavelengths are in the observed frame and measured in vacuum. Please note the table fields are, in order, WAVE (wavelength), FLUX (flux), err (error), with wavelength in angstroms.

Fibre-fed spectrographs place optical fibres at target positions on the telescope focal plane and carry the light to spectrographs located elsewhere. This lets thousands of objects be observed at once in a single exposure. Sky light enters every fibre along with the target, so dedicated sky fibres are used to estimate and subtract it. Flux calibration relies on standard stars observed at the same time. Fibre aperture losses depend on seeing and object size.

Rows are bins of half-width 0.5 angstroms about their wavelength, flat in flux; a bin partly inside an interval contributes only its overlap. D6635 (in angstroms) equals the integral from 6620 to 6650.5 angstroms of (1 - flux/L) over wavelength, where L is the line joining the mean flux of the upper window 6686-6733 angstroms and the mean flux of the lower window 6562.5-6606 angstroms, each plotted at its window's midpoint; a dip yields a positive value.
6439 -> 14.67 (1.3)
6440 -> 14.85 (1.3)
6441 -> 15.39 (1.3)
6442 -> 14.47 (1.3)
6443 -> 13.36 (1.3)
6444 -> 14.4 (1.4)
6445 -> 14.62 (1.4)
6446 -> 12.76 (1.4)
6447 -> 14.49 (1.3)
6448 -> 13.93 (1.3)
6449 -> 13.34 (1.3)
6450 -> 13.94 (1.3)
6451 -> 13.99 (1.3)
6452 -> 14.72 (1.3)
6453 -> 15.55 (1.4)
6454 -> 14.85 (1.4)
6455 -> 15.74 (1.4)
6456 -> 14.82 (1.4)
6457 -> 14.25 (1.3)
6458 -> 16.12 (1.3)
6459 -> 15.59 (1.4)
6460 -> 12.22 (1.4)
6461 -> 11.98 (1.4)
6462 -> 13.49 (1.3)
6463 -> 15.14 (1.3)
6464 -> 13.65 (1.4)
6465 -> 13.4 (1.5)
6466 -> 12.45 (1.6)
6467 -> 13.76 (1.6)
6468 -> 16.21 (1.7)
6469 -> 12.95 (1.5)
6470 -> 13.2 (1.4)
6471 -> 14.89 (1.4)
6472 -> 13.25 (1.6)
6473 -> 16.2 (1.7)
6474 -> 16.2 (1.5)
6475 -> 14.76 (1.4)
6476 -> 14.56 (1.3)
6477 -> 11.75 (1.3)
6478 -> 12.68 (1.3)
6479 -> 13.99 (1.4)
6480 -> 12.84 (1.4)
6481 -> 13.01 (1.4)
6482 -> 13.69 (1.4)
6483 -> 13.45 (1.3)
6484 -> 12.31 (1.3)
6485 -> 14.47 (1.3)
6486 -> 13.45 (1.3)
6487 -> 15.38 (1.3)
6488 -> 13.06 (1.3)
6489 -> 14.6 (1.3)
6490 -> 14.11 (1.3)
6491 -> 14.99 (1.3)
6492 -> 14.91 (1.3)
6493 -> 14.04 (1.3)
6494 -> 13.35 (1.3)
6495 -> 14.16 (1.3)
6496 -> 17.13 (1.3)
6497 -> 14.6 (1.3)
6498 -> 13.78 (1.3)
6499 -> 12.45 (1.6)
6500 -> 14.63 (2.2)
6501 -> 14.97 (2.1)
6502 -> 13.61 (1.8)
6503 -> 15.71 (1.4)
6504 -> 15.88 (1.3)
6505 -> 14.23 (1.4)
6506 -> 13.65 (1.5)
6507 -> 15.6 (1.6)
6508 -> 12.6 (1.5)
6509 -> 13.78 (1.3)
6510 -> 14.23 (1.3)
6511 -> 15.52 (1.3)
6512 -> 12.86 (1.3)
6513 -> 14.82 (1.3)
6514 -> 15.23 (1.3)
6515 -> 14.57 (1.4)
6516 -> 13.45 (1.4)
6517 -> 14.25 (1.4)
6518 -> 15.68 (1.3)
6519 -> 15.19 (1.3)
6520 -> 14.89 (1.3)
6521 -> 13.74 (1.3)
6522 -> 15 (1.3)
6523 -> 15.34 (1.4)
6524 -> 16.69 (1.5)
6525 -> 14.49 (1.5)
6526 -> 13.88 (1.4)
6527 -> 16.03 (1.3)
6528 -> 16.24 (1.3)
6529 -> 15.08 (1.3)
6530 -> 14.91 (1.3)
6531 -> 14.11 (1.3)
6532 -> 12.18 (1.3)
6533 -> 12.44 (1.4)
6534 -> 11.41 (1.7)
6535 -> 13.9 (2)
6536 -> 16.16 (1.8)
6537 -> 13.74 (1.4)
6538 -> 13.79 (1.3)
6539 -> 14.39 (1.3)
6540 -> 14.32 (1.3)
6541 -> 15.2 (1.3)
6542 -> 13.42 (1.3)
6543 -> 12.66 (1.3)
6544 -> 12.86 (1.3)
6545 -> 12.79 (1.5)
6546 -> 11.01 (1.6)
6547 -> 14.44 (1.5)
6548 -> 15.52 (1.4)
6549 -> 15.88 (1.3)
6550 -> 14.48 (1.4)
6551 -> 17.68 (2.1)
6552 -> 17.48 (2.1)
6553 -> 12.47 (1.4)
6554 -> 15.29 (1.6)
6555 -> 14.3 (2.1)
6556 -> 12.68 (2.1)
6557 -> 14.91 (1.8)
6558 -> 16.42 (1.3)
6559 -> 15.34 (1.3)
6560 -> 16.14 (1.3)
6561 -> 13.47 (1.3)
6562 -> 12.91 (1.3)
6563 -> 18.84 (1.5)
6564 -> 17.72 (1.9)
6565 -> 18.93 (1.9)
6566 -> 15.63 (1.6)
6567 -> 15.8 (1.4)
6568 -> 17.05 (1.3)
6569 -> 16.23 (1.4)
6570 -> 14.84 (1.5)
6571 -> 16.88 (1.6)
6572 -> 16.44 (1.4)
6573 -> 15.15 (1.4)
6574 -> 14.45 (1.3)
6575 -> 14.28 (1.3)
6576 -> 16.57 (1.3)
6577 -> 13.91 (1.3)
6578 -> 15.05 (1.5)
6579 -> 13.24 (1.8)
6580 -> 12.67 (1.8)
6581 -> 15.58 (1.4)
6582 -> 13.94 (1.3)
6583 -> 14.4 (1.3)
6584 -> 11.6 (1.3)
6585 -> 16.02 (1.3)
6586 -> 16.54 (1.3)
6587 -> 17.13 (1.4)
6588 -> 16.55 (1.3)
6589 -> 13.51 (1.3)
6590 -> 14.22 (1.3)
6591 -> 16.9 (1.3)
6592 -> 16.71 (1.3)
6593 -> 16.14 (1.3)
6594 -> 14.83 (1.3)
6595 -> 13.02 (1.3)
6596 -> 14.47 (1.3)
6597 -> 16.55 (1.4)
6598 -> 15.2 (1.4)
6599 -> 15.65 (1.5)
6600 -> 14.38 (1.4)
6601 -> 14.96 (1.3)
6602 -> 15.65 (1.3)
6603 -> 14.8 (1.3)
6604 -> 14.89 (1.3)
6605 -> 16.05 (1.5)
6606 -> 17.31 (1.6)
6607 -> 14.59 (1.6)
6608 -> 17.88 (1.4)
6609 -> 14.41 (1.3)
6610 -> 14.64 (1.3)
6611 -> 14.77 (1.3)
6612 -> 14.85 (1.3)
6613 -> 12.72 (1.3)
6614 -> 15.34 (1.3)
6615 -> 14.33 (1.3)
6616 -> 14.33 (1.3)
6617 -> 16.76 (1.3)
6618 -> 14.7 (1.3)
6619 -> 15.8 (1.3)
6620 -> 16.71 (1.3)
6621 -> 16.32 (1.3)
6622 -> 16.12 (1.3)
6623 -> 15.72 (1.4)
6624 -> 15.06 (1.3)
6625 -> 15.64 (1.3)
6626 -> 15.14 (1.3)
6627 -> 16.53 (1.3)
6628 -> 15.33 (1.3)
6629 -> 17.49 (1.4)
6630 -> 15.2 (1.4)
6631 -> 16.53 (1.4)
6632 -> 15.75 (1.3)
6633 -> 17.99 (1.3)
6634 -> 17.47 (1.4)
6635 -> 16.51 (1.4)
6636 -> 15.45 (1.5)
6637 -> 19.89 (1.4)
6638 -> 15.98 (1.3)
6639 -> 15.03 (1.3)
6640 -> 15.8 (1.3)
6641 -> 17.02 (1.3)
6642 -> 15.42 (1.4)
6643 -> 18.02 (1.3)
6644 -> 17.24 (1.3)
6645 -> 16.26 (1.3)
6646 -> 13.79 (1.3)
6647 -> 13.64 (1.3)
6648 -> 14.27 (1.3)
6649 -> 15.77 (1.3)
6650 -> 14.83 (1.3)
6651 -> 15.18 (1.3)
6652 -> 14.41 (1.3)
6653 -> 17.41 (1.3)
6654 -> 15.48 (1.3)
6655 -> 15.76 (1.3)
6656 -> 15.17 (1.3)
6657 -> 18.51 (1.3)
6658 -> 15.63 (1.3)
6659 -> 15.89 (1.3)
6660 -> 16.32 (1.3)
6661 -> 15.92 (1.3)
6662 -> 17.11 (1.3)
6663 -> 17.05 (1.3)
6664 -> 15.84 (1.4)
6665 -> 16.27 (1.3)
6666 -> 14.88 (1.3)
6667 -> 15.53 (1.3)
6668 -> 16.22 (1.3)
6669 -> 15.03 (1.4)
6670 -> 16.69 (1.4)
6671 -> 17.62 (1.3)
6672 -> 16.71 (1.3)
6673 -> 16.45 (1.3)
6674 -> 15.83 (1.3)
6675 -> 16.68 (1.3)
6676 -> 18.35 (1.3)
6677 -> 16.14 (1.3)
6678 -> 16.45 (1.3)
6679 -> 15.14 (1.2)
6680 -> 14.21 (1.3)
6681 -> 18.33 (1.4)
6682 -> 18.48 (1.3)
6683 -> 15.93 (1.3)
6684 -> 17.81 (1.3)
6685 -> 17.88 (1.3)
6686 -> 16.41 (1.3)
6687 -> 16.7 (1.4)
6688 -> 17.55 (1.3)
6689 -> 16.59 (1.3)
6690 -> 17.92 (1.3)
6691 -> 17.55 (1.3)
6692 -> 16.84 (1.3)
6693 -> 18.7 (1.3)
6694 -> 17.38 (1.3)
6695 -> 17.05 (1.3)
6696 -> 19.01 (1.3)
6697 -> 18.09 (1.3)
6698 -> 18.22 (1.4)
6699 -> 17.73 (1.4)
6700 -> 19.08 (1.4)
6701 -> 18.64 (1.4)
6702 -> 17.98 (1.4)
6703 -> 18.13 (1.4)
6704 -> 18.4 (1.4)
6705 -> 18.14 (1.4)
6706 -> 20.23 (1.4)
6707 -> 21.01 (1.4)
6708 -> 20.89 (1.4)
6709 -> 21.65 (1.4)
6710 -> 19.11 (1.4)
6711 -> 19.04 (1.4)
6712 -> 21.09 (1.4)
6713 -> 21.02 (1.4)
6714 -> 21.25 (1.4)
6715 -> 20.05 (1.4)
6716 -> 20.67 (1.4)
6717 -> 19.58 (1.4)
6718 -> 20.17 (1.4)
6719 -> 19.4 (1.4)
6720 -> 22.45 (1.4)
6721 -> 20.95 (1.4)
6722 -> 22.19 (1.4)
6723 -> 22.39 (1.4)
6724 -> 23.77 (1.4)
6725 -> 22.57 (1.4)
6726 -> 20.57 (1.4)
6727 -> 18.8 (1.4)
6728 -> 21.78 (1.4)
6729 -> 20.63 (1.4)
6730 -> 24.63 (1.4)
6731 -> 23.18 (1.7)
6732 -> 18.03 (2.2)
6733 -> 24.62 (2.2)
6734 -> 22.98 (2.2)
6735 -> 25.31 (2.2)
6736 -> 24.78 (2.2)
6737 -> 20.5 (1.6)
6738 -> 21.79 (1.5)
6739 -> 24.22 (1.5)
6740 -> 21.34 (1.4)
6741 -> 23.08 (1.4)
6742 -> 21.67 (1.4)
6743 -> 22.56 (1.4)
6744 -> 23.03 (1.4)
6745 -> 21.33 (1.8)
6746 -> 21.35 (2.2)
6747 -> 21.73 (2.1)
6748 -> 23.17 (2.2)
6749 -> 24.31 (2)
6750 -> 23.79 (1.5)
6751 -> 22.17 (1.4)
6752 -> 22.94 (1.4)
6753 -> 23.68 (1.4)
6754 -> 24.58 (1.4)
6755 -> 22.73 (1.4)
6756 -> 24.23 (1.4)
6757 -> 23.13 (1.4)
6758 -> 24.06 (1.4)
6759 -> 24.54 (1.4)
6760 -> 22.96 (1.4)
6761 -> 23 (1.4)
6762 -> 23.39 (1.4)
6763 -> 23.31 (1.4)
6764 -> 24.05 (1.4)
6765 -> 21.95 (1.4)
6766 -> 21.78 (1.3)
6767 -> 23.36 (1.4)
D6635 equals 2.0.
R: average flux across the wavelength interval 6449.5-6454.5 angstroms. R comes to 14.6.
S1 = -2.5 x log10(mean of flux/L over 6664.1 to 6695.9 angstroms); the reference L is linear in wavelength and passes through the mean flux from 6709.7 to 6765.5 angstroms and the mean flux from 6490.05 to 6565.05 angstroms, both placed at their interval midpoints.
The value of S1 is 0.20 mag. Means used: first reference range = 14.6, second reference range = 22.3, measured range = 16.8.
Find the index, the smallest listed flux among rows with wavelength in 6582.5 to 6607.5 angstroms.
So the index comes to 11.6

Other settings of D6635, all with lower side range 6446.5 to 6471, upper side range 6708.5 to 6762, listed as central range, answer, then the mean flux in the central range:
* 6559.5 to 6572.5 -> 0.79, 16.2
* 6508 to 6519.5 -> 0.98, 14.4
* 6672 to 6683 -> 2.10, 16.6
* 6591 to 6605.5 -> 2.32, 15.3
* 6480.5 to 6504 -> 1.46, 14.2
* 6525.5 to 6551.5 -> 3.64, 14.2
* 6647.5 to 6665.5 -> 3.59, 15.9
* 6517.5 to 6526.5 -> 0.57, 15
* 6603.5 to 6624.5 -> 3.68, 15.4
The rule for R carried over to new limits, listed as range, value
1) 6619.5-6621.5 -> 16.5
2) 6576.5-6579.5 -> 14.1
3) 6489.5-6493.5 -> 14.5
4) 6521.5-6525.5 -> 15.4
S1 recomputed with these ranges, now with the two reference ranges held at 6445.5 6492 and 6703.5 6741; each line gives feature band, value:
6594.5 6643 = 0.17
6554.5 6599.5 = 0.12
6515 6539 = 0.09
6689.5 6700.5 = 0.15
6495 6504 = 0.02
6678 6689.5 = 0.20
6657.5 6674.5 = 0.22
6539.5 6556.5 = 0.15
